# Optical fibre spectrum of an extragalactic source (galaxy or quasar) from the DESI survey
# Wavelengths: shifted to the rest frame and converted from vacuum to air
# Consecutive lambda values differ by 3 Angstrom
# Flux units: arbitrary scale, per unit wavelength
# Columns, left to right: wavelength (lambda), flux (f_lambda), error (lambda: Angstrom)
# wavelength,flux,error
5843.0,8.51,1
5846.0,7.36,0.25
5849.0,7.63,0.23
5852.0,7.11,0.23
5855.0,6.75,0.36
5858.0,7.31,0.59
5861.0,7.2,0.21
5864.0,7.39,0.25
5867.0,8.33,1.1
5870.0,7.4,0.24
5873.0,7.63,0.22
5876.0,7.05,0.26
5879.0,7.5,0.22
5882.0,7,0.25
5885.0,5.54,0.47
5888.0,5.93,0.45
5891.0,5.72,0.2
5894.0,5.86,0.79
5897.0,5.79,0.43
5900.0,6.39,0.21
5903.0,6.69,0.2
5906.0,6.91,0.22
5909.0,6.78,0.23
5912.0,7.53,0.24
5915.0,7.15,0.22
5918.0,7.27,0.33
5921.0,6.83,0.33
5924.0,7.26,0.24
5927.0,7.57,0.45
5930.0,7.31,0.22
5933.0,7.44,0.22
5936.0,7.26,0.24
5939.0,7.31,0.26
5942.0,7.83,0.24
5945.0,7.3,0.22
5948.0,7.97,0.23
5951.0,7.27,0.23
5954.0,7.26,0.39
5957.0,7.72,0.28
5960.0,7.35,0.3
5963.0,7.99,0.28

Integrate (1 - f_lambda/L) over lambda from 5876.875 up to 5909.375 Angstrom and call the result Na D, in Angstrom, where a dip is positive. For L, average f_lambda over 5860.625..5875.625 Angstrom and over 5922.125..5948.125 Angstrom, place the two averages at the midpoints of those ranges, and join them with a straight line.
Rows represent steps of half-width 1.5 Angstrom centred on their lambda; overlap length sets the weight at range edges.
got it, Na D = 5.0 Angstrom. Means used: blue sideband 7.58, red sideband 7.44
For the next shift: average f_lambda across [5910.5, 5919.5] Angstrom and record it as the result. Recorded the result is 7.32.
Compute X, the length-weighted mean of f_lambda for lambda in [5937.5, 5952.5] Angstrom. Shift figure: 7.54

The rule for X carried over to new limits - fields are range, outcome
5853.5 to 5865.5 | 7.16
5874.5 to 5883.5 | 7.18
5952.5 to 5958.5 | 7.49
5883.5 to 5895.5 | 5.76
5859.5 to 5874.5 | 7.59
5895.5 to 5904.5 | 6.29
